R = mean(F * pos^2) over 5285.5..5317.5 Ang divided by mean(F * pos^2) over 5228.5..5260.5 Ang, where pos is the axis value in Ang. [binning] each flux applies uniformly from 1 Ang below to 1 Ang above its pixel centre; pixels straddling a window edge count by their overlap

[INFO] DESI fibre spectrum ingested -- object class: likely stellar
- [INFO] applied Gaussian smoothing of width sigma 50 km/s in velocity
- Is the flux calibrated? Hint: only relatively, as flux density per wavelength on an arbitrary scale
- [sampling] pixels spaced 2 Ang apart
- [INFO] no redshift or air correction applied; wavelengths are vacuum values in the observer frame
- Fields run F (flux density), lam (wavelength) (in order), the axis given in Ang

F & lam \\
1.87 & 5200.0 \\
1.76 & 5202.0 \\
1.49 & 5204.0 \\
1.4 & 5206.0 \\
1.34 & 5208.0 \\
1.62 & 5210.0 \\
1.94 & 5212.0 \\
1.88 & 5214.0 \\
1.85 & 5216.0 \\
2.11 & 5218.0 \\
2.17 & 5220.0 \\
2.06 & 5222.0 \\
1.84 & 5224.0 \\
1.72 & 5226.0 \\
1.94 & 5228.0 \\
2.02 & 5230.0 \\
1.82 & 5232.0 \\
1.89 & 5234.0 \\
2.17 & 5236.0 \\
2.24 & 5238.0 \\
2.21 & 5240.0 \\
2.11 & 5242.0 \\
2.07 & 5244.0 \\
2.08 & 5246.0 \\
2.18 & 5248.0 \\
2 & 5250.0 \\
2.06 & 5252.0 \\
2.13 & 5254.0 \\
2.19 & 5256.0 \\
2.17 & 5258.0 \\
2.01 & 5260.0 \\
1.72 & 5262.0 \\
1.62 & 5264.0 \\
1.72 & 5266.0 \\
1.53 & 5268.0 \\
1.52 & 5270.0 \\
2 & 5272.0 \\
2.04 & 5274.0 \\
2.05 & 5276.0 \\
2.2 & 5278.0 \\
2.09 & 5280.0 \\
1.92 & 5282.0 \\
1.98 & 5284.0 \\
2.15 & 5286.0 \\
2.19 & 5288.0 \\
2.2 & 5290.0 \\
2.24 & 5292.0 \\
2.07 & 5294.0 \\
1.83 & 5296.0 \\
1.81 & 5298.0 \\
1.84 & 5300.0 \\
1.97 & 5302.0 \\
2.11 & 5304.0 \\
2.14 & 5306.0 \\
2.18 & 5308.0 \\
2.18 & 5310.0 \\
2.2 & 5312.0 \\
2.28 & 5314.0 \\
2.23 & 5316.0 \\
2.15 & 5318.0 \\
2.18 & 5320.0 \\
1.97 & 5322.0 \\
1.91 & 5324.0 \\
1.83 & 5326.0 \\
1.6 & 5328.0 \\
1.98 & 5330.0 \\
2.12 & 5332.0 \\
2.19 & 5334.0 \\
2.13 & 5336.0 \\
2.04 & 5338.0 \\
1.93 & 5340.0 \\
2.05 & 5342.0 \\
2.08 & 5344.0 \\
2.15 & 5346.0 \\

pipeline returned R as 1.0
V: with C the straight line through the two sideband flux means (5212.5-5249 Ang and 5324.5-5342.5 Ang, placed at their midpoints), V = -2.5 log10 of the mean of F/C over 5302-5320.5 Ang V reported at -0.10 mag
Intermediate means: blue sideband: 2.02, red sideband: 1.98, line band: 2.17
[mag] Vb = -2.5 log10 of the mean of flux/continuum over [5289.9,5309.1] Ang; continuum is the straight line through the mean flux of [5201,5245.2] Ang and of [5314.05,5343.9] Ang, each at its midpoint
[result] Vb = -0.021 mag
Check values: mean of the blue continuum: 1.89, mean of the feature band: 2.03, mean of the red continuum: 2.03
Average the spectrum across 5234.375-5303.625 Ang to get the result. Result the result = 2.01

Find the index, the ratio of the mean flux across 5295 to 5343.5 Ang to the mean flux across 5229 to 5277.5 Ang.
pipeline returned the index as 1.03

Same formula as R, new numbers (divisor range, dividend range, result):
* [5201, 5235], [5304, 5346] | 1.19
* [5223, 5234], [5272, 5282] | 1.13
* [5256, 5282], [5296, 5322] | 1.12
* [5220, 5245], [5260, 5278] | 0.91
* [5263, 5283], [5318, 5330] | 1.05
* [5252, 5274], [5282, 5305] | 1.09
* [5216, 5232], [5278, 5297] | 1.09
